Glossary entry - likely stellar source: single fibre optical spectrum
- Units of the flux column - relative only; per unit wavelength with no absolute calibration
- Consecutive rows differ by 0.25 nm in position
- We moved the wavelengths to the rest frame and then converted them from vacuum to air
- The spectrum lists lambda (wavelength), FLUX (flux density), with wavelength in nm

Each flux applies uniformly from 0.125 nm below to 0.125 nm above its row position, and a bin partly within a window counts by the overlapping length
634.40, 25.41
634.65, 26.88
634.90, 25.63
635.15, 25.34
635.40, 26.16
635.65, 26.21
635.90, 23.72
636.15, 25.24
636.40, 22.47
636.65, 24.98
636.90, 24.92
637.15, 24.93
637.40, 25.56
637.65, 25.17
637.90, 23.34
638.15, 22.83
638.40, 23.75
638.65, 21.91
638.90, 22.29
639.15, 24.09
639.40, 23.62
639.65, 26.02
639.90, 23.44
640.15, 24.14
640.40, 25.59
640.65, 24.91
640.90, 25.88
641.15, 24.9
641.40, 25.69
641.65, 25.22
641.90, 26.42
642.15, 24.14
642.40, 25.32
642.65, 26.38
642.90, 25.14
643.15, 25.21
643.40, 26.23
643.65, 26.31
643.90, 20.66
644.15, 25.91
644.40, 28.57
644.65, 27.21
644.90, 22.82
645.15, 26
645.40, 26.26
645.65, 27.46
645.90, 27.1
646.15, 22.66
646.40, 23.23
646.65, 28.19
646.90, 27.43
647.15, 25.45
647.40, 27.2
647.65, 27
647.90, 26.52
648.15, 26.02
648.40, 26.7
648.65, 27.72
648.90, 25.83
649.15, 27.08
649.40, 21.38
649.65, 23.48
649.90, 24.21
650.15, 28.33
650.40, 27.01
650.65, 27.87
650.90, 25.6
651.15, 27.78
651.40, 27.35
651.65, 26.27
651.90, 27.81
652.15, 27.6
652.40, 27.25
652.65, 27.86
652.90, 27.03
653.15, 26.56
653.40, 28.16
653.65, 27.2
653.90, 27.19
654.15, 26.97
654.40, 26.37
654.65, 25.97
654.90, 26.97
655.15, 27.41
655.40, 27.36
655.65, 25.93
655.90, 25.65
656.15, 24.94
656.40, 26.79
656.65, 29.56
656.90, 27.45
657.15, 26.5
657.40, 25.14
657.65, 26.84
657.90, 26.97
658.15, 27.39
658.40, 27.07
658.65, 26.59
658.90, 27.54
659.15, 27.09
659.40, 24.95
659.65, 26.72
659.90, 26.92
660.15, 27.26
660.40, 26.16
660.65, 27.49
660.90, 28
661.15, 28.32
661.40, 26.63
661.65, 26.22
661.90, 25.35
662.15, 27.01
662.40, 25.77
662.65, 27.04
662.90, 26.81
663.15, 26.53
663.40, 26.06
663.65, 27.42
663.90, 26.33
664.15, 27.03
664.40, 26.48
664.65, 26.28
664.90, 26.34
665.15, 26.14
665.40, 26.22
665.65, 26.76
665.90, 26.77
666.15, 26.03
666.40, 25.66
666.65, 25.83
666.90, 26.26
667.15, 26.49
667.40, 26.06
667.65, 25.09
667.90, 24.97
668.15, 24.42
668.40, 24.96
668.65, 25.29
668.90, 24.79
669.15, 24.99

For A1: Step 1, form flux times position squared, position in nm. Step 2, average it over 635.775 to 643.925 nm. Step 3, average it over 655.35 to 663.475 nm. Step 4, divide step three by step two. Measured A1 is 1.15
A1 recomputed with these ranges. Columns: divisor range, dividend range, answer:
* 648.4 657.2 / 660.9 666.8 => 1.03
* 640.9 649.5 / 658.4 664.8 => 1.09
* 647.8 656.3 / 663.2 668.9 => 1.02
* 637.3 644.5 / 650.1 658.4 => 1.14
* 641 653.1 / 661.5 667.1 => 1.07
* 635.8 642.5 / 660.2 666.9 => 1.17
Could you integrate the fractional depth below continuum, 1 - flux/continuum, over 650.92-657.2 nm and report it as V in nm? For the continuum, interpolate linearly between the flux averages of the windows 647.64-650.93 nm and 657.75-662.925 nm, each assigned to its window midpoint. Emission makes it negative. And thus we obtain -0.15 nm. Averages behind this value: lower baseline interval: 26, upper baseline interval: 26.8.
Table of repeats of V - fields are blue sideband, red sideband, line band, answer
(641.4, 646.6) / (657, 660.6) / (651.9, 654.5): -0.10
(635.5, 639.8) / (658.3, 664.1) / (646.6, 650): -0.09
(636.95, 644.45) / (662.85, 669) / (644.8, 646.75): -0.04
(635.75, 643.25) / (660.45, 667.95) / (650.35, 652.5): -0.14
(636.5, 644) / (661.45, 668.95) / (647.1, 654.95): -0.42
